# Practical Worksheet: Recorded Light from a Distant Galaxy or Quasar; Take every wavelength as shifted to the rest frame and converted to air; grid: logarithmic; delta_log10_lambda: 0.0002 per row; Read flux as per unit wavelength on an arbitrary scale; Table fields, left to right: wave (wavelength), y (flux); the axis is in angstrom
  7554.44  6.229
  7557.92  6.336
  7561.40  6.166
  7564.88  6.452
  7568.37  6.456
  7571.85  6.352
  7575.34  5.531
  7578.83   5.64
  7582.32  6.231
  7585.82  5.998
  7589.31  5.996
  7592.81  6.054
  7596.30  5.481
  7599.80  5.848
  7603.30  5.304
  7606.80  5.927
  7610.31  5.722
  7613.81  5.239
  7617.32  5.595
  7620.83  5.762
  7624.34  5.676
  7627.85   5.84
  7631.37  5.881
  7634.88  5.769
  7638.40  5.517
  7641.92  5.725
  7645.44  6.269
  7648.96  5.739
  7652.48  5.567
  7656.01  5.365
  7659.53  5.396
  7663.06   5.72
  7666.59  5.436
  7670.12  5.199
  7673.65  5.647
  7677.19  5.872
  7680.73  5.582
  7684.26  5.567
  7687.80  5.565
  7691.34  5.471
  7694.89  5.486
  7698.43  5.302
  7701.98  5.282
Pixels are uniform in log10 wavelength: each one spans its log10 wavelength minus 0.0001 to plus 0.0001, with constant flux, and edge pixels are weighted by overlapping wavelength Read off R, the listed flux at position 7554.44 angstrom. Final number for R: 6.229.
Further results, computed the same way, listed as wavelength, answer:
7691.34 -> 5.471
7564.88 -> 6.452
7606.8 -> 5.927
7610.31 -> 5.722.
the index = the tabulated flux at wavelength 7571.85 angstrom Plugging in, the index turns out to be 6.352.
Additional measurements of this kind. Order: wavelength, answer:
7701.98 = 5.282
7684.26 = 5.567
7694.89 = 5.486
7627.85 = 5.84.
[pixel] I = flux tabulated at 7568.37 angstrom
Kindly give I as 6.456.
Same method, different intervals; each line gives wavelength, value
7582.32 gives 6.231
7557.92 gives 6.336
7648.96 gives 5.739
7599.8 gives 5.848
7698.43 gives 5.302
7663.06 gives 5.72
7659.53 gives 5.396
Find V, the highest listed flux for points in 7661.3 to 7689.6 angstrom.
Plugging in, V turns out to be 5.872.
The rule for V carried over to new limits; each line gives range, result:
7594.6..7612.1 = 5.927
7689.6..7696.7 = 5.486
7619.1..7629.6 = 5.84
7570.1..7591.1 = 6.352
